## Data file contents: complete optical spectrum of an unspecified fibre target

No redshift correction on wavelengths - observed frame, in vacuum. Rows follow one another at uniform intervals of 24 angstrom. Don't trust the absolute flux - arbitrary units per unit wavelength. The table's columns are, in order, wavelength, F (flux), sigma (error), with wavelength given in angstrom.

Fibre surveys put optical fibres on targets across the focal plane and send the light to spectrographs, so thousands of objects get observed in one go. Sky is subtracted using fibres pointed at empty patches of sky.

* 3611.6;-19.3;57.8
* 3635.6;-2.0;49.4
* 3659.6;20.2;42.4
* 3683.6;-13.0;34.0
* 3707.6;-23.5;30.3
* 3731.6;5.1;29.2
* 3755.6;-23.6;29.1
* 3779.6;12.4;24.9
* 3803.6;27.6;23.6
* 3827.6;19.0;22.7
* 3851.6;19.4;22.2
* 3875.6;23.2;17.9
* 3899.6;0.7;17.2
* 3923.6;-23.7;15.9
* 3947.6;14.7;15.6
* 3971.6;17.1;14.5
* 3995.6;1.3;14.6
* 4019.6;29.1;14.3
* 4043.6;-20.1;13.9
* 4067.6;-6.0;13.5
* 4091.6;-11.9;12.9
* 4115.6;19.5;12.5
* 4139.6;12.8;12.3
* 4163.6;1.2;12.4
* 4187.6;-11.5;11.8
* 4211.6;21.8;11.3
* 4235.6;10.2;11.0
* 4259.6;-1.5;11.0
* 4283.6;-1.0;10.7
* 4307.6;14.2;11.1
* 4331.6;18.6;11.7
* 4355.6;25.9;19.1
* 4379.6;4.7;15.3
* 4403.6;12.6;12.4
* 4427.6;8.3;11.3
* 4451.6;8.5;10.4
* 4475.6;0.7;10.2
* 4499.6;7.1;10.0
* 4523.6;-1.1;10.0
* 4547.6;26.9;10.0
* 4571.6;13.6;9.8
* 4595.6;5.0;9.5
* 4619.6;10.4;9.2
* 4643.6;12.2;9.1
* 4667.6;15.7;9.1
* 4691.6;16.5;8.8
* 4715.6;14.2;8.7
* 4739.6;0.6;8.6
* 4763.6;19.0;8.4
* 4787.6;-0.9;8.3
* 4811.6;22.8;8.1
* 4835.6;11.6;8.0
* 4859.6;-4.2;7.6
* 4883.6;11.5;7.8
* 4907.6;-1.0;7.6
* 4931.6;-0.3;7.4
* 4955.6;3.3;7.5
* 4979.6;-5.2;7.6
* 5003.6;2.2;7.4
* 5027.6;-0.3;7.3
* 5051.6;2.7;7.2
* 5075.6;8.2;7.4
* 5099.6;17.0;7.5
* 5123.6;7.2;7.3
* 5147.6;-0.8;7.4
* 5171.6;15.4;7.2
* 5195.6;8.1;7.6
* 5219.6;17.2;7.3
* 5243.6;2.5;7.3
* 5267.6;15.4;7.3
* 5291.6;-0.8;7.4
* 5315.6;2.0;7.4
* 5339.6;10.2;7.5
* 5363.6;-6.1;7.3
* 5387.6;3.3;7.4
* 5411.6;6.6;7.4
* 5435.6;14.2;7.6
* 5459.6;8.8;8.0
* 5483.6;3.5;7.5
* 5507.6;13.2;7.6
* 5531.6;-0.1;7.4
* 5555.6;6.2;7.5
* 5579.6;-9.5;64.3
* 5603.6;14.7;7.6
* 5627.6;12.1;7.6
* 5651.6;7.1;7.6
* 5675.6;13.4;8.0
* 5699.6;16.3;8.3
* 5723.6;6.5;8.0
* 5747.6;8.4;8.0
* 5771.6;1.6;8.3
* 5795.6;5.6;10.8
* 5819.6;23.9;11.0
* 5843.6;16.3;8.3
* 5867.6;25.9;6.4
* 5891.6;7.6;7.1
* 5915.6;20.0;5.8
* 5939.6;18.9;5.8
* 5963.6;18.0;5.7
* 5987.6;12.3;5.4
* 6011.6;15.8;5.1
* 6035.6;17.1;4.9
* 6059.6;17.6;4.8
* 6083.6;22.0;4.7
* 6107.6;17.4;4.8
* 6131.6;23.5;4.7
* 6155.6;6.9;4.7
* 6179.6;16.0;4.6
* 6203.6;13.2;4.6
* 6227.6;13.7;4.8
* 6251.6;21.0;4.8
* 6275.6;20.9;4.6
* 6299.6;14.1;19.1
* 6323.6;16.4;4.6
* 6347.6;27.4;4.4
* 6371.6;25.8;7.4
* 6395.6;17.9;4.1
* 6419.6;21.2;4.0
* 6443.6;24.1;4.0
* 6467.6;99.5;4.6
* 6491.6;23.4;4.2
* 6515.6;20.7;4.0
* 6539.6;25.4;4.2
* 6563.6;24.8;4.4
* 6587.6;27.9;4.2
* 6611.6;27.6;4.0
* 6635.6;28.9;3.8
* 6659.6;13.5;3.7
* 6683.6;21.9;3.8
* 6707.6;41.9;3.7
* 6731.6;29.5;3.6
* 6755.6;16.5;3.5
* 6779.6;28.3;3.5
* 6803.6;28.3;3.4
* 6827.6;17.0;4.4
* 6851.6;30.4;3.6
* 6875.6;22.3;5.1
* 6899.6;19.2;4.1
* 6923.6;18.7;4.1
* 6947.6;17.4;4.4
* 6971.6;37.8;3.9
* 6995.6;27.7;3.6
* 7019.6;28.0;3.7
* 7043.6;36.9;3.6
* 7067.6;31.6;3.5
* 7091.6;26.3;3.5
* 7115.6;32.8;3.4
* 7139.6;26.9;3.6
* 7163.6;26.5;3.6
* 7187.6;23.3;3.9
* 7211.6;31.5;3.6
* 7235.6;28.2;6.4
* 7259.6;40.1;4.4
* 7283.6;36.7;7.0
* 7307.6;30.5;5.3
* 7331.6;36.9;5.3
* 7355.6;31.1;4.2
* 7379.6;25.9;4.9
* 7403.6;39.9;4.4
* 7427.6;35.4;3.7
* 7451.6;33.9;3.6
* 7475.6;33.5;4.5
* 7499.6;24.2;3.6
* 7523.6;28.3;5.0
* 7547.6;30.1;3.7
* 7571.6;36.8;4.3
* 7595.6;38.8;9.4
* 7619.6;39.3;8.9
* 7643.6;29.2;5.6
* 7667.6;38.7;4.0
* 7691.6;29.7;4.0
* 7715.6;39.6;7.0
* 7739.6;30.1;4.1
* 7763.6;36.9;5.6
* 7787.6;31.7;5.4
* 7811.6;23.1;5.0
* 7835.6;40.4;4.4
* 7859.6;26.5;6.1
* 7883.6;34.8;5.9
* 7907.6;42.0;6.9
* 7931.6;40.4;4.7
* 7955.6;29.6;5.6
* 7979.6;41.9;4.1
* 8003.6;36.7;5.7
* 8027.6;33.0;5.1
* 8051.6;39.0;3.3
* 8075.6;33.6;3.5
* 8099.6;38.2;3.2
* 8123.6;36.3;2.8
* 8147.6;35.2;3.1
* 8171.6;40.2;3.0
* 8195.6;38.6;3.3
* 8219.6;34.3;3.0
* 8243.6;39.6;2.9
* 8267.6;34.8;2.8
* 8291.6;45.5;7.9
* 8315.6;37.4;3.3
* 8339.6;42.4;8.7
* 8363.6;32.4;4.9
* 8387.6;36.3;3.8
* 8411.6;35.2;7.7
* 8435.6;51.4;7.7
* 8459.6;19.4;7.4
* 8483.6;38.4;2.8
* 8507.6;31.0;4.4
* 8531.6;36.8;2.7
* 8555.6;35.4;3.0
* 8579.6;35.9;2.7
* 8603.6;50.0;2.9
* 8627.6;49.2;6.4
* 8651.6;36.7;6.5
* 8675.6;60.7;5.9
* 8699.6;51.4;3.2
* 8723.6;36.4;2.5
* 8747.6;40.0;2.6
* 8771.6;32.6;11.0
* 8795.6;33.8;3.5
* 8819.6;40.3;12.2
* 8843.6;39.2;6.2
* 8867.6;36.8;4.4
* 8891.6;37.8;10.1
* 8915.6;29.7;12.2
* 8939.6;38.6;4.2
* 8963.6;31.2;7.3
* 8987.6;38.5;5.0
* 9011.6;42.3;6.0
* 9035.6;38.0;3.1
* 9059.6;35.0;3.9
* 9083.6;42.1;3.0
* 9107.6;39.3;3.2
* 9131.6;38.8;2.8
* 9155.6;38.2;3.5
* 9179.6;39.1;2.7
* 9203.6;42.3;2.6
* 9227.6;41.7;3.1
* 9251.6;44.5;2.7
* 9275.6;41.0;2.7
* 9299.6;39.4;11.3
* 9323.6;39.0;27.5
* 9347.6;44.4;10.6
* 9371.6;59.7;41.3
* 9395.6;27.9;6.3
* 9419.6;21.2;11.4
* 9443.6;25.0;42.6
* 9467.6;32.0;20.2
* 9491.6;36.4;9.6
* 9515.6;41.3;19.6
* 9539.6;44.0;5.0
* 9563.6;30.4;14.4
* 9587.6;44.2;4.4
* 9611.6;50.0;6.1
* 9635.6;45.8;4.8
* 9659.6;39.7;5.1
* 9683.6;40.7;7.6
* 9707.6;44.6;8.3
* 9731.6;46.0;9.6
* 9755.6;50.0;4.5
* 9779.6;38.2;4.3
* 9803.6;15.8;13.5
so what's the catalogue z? 0.735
